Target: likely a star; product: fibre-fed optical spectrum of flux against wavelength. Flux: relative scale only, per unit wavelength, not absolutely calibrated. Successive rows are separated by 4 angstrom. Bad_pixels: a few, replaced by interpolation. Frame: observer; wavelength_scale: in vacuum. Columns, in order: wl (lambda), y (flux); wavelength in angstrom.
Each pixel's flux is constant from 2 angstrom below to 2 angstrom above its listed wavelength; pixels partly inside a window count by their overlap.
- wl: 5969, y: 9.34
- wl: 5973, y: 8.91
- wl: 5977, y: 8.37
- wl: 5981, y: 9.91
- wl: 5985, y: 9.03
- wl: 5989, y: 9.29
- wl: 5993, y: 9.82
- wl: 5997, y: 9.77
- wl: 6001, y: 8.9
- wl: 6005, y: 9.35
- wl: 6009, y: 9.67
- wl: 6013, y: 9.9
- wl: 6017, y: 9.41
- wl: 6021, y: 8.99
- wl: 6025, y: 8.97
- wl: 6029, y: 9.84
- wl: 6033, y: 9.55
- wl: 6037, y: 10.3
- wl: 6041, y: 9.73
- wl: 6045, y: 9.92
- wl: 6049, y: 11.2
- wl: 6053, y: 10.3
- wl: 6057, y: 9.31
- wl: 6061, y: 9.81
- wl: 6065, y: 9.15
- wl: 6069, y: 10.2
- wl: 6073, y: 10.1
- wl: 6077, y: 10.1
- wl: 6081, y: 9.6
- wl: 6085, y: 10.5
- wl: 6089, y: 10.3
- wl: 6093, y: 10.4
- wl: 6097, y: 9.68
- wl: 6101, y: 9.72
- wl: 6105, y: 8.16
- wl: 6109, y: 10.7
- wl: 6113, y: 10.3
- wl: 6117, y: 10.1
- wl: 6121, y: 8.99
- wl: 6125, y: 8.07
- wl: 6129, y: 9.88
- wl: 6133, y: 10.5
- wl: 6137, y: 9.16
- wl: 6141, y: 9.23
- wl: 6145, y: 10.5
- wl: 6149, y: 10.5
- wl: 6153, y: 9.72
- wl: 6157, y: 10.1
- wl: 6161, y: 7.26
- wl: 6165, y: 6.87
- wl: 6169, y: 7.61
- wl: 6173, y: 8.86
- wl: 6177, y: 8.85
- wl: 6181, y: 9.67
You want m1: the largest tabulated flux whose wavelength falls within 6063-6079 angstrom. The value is 10.2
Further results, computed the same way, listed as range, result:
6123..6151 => 10.5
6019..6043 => 10.3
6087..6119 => 10.7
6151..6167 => 10.1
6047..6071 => 11.2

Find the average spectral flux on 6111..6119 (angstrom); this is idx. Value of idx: 10.2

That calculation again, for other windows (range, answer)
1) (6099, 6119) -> 9.8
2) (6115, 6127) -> 9.05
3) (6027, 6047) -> 9.87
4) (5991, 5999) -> 9.79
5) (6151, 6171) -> 8.31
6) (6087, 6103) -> 10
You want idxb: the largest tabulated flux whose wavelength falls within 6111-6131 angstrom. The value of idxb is 10.3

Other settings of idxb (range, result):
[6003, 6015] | 9.9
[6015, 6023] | 9.41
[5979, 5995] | 9.91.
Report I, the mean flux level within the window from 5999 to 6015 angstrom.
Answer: 9.46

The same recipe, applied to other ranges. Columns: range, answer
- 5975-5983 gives 9.14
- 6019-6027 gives 8.98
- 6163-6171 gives 7.24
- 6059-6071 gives 9.72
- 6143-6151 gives 10.5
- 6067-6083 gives 10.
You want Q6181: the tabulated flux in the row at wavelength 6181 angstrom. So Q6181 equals 9.67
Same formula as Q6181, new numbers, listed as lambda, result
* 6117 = 10.1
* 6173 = 8.86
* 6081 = 9.6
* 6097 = 9.68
